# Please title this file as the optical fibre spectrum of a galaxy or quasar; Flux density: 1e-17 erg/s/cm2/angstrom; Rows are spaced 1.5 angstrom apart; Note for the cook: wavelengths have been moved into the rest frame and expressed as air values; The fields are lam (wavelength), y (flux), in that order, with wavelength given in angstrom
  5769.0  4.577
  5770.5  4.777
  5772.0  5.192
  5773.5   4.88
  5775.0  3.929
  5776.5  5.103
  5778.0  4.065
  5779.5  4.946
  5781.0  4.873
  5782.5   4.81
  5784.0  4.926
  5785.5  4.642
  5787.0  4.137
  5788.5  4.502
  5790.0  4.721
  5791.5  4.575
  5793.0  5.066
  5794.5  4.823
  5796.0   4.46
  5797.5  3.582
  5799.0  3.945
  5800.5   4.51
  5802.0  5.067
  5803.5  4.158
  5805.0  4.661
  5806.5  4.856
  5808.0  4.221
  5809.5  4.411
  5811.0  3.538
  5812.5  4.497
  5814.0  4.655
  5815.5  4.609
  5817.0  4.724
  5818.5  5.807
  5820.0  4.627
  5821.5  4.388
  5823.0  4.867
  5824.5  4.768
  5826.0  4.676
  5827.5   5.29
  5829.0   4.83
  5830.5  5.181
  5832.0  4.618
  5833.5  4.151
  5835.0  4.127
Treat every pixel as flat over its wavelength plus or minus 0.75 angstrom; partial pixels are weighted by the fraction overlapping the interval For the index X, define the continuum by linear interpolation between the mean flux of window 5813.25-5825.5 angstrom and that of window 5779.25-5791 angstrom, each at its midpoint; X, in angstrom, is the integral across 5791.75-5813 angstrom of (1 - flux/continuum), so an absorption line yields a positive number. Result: 1.5 angstrom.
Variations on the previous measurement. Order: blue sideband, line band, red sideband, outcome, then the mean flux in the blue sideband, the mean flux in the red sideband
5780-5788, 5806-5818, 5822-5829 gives 0.9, 4.68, 4.87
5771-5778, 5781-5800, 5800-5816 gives 0.3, 4.7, 4.47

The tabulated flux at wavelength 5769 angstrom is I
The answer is 4.577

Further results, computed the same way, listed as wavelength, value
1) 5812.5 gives 4.497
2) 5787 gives 4.137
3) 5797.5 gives 3.582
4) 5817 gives 4.724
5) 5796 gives 4.46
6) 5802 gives 5.067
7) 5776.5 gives 5.103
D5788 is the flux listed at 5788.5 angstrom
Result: 4.502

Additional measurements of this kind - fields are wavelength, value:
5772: 5.192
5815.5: 4.609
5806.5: 4.856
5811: 3.538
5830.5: 5.181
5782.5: 4.81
